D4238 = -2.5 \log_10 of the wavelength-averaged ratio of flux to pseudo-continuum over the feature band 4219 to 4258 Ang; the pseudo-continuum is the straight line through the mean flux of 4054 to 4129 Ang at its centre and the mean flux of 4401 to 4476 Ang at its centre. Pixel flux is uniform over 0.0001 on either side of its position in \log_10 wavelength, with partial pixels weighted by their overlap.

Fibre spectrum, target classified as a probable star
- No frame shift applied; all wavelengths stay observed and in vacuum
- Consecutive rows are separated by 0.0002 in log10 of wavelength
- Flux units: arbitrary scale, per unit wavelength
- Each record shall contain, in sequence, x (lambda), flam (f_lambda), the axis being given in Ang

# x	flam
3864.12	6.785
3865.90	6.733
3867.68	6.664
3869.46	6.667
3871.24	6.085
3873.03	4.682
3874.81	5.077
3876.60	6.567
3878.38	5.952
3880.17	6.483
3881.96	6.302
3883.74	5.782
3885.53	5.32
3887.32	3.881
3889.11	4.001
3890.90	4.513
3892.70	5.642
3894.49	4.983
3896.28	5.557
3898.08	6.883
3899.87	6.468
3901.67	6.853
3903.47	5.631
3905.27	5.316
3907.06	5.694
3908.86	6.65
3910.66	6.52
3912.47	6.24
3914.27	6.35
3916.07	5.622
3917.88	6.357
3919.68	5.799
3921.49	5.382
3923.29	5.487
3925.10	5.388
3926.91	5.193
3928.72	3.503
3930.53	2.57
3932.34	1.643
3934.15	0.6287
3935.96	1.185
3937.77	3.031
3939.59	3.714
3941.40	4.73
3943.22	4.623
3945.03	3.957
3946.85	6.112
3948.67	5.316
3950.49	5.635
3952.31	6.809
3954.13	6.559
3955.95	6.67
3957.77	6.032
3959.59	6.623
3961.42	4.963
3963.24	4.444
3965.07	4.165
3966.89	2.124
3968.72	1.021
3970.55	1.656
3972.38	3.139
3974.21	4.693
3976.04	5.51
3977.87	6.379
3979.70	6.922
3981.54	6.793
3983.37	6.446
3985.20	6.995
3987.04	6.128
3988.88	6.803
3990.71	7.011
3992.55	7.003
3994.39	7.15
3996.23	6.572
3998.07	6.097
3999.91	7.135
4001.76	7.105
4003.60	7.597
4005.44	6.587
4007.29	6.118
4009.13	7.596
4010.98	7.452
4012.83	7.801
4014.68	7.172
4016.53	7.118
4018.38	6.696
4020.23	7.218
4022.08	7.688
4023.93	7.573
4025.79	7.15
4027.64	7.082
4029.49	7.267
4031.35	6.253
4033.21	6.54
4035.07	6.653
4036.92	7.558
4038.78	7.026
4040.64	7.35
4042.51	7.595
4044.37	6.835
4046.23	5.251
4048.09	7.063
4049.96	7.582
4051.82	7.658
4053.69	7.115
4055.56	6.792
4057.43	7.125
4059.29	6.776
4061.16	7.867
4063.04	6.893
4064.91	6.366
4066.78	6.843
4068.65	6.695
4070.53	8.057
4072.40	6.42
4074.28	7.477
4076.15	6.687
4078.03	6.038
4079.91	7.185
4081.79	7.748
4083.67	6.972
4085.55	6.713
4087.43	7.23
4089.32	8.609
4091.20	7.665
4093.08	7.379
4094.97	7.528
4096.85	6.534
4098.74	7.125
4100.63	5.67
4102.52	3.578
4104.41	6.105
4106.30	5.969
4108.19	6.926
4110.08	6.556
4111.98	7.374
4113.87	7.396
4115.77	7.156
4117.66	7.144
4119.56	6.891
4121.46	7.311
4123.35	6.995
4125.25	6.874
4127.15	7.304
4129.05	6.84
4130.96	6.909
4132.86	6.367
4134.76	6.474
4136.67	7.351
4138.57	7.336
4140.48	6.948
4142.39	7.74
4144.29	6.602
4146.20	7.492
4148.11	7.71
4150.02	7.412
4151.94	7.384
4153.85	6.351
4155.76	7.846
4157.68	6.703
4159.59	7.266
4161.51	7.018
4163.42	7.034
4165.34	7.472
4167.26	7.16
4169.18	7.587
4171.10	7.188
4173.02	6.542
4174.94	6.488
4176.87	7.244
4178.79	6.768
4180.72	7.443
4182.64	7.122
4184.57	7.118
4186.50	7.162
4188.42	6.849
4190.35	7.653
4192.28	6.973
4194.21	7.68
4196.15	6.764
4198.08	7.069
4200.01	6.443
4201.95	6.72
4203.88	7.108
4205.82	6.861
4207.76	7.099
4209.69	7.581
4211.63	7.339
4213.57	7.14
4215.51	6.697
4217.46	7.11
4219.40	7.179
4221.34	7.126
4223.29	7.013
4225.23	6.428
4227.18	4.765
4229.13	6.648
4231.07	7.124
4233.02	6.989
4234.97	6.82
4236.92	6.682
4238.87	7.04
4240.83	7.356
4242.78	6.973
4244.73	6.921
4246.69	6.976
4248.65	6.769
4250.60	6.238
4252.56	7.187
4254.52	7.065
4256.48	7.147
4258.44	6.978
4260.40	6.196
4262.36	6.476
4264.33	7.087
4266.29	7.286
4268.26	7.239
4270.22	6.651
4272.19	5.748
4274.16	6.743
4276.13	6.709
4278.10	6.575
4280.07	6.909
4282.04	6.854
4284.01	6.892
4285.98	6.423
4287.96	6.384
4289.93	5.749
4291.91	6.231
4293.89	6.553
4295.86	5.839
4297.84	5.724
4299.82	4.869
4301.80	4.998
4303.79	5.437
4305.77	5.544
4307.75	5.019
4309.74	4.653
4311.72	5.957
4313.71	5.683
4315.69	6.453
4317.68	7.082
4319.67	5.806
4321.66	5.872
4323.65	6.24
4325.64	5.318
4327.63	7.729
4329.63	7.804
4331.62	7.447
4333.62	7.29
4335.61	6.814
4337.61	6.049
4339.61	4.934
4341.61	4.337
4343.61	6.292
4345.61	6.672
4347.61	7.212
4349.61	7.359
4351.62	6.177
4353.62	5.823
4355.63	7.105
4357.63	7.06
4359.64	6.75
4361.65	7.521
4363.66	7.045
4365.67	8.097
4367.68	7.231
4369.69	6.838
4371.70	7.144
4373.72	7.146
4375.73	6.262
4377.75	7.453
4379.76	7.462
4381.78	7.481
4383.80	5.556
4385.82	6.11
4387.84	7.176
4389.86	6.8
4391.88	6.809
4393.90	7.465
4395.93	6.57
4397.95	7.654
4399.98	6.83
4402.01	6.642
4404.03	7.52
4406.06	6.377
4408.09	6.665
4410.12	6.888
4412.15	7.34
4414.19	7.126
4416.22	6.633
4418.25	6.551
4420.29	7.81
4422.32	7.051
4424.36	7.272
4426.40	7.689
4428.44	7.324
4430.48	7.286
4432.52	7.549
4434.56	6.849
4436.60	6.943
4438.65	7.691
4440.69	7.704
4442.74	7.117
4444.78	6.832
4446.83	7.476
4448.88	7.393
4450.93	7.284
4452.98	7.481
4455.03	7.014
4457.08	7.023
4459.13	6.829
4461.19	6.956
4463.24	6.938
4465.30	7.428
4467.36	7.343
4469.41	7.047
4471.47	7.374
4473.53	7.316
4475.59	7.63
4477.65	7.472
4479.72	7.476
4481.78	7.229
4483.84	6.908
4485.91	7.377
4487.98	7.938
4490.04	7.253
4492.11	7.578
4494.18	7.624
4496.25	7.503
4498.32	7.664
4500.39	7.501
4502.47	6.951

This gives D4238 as 0.03 mag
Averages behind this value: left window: 6.92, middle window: 6.82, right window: 7.17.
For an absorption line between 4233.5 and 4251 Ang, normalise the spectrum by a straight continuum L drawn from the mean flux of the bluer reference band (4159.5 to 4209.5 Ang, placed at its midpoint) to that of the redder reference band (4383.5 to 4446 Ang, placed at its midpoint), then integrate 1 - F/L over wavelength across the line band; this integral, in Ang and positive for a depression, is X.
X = 0.4 Ang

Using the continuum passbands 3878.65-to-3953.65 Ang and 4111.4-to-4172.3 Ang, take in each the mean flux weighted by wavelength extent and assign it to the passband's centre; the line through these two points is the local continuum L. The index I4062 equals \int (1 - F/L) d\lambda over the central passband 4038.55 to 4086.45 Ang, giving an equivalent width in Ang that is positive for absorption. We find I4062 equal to -4.4 Ang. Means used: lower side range 5.08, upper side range 7.14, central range 7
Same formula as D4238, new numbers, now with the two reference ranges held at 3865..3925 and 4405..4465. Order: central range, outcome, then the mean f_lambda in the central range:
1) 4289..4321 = 0.19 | 5.73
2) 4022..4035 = -0.14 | 7.01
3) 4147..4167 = -0.12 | 7.22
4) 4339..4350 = 0.14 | 6.11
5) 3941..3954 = 0.10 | 5.41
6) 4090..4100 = -0.15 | 7.24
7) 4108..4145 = -0.10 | 7.03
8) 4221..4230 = 0.05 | 6.34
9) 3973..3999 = -0.07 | 6.43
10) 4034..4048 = -0.12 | 6.9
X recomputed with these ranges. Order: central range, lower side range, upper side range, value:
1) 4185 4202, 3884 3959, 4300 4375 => -3.1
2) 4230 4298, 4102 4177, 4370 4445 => 2.9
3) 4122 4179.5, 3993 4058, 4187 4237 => -1.0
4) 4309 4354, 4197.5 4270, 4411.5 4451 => 4.7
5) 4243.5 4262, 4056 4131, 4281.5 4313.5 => -2.4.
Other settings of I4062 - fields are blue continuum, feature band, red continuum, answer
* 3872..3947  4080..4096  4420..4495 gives -4.7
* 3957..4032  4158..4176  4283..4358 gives -2.6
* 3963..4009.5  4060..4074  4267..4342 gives -2.8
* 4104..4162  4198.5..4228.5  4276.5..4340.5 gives -0.9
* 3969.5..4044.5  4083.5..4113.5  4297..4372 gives -0.8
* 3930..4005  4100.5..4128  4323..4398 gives -4.2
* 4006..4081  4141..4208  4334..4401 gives -1.8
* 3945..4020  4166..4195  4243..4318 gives -4.2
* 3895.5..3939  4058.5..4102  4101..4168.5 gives -4.0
